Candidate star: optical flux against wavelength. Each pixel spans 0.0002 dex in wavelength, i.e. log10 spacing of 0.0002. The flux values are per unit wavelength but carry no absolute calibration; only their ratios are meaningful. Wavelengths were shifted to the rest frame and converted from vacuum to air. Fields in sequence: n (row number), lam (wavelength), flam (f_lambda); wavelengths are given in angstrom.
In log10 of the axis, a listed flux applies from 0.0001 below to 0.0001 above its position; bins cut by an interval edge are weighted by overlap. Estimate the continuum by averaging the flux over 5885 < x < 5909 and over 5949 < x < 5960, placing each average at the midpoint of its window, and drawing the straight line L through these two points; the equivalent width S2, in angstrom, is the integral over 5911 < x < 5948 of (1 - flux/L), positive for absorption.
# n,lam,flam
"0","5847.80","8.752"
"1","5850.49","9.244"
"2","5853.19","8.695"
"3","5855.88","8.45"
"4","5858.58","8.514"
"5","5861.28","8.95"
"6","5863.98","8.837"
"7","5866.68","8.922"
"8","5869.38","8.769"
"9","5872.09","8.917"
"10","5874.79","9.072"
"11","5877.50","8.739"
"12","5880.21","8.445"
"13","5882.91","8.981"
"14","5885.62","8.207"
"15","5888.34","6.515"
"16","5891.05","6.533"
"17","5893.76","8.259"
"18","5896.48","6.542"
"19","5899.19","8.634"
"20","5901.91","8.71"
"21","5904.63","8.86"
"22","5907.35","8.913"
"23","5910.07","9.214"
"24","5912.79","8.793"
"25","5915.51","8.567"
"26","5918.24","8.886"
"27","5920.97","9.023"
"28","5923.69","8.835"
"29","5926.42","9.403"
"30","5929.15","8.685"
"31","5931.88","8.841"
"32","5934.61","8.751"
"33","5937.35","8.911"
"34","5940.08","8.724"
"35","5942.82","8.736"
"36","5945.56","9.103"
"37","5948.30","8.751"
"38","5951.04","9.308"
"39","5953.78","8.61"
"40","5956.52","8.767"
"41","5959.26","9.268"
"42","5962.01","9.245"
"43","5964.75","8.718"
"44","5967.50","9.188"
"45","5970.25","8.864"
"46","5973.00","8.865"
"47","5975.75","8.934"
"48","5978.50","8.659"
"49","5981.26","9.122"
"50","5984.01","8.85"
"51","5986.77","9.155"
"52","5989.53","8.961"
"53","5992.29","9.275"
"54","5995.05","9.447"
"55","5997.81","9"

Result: -1.6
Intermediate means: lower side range 7.91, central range 8.87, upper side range 8.96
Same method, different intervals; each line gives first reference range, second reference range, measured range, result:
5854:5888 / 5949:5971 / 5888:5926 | 1.8 angstrom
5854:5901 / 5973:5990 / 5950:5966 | -0.3 angstrom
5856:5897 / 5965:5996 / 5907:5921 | -0.5 angstrom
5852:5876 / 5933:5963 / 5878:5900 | 2.6 angstrom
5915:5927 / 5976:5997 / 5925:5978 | 0.4 angstrom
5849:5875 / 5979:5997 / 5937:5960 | 0.3 angstrom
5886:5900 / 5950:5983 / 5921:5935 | -1.4 angstrom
